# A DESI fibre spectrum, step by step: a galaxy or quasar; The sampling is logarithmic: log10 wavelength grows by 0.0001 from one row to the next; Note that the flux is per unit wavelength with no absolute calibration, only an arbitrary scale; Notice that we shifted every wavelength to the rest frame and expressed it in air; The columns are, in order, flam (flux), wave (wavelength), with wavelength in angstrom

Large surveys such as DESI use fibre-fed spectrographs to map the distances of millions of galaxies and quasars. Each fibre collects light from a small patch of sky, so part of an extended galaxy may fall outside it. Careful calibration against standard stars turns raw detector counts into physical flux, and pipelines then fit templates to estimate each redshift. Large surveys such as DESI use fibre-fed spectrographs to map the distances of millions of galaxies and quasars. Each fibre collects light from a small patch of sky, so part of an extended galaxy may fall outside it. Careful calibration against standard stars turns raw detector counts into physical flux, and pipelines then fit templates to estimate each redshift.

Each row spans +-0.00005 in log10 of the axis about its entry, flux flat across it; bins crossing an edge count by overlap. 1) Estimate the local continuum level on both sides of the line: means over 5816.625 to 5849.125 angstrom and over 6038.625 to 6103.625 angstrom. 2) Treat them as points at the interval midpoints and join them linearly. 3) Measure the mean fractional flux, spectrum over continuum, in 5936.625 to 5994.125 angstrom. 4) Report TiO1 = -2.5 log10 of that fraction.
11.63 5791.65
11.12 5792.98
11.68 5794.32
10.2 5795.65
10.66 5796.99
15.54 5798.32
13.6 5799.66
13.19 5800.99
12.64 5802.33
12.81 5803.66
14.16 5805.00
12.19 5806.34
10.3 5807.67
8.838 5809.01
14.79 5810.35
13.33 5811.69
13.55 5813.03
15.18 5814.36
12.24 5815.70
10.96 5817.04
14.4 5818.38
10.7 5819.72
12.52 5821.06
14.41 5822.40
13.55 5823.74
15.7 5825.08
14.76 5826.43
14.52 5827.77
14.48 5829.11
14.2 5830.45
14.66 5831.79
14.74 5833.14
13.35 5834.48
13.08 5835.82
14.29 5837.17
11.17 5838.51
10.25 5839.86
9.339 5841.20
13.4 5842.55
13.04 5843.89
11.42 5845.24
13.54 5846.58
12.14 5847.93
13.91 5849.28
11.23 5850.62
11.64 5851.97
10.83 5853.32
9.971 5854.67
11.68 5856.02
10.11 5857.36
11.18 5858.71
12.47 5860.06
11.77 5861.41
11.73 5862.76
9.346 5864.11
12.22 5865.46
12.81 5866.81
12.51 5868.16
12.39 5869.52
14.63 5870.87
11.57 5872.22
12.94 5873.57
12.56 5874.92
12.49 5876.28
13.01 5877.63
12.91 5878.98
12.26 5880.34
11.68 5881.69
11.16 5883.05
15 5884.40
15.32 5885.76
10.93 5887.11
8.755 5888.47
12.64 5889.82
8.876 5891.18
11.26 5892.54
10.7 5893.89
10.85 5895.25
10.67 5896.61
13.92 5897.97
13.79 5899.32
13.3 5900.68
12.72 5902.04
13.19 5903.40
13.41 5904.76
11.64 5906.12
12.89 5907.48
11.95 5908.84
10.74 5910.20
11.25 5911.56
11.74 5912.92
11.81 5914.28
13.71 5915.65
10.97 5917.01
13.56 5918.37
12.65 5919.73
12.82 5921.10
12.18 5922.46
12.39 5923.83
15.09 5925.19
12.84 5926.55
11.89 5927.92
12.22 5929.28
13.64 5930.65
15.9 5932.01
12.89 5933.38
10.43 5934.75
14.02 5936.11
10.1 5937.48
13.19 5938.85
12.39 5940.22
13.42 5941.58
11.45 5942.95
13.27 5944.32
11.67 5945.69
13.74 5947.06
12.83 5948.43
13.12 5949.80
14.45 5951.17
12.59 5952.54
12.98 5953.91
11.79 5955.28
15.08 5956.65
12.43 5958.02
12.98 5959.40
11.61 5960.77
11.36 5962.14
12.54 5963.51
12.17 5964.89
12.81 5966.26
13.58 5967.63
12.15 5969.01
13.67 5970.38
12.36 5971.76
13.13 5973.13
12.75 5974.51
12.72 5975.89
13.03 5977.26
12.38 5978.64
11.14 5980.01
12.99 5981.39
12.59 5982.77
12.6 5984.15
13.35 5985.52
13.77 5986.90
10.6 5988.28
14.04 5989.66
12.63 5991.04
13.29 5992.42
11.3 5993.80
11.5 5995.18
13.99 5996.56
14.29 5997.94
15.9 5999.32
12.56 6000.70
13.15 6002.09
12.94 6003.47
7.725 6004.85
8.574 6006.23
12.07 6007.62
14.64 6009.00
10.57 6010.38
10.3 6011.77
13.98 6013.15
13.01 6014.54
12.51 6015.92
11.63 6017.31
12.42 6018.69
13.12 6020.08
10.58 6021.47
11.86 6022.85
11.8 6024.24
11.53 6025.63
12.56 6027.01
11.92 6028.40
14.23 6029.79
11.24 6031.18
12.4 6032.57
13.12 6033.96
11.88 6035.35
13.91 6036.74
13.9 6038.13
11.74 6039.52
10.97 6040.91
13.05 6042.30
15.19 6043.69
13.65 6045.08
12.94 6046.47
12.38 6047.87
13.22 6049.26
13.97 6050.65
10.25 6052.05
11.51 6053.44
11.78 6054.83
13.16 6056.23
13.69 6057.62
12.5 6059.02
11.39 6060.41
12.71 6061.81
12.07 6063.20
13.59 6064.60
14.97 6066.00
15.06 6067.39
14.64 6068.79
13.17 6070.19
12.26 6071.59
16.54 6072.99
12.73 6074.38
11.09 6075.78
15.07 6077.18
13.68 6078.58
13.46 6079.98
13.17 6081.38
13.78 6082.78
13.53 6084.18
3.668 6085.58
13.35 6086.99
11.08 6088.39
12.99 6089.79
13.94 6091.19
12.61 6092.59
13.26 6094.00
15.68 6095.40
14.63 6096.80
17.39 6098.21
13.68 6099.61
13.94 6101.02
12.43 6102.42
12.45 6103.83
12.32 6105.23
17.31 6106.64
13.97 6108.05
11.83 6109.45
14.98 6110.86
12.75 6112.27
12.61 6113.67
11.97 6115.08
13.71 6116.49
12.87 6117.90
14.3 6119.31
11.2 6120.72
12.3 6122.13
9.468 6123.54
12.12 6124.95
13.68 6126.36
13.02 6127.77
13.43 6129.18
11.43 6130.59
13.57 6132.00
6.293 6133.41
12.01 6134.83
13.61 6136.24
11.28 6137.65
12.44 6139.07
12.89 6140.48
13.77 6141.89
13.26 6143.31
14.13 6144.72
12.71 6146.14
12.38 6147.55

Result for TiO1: 0.04 mag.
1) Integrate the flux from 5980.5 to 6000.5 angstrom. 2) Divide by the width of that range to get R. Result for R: 13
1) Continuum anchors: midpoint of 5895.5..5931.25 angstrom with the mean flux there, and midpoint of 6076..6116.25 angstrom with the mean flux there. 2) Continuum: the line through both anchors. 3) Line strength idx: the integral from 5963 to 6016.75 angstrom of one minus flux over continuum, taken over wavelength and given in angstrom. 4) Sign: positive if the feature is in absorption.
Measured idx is 1.3 angstrom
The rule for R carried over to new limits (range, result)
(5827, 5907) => 12.3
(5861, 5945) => 12.4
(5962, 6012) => 12.5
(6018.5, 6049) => 12.6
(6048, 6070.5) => 13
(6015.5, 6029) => 12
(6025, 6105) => 13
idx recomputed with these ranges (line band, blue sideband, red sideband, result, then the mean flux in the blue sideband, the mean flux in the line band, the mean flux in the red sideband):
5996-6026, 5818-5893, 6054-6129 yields 1.5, 12.4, 12.2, 13.1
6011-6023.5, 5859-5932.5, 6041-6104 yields 0.7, 12.4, 12.1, 13.1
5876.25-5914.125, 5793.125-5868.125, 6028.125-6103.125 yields 1.7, 12.5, 12.1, 13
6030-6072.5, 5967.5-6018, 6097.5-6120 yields 0.6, 12.5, 12.9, 13.7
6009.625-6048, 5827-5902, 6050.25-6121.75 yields 1.4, 12.3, 12.4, 13.1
